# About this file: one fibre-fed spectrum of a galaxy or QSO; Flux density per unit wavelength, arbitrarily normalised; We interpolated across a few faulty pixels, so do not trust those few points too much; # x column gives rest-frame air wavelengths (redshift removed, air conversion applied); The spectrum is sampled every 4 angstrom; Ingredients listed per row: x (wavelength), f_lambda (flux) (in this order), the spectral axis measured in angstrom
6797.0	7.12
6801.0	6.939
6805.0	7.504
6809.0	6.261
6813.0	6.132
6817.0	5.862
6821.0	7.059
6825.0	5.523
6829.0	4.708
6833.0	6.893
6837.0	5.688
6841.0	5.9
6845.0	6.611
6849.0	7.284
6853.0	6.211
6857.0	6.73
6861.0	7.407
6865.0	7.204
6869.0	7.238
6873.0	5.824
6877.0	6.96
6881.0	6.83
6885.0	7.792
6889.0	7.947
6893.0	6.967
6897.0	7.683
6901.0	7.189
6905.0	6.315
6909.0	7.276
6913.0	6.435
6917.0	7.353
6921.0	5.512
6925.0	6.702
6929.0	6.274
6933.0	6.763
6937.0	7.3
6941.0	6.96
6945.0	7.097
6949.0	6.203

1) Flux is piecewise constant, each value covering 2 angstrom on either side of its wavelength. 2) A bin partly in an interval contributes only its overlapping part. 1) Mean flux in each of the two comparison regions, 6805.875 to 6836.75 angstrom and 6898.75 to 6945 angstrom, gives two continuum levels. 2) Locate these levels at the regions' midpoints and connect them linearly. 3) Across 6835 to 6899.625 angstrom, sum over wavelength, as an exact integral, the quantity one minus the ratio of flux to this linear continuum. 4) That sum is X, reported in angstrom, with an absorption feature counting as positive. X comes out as -5.0 angstrom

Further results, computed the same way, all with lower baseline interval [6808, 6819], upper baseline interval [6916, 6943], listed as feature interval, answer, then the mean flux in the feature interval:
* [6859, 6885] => -2.5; 6.98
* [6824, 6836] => 0.8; 5.72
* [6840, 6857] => -0.9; 6.56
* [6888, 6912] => -2.4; 7.17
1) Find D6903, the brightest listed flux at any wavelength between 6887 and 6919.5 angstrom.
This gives 7.947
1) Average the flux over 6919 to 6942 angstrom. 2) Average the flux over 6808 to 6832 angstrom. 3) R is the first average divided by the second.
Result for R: 1.10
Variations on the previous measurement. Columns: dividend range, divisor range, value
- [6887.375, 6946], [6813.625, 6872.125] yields 1.07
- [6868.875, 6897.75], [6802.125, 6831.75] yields 1.15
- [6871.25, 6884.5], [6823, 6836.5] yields 1.17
